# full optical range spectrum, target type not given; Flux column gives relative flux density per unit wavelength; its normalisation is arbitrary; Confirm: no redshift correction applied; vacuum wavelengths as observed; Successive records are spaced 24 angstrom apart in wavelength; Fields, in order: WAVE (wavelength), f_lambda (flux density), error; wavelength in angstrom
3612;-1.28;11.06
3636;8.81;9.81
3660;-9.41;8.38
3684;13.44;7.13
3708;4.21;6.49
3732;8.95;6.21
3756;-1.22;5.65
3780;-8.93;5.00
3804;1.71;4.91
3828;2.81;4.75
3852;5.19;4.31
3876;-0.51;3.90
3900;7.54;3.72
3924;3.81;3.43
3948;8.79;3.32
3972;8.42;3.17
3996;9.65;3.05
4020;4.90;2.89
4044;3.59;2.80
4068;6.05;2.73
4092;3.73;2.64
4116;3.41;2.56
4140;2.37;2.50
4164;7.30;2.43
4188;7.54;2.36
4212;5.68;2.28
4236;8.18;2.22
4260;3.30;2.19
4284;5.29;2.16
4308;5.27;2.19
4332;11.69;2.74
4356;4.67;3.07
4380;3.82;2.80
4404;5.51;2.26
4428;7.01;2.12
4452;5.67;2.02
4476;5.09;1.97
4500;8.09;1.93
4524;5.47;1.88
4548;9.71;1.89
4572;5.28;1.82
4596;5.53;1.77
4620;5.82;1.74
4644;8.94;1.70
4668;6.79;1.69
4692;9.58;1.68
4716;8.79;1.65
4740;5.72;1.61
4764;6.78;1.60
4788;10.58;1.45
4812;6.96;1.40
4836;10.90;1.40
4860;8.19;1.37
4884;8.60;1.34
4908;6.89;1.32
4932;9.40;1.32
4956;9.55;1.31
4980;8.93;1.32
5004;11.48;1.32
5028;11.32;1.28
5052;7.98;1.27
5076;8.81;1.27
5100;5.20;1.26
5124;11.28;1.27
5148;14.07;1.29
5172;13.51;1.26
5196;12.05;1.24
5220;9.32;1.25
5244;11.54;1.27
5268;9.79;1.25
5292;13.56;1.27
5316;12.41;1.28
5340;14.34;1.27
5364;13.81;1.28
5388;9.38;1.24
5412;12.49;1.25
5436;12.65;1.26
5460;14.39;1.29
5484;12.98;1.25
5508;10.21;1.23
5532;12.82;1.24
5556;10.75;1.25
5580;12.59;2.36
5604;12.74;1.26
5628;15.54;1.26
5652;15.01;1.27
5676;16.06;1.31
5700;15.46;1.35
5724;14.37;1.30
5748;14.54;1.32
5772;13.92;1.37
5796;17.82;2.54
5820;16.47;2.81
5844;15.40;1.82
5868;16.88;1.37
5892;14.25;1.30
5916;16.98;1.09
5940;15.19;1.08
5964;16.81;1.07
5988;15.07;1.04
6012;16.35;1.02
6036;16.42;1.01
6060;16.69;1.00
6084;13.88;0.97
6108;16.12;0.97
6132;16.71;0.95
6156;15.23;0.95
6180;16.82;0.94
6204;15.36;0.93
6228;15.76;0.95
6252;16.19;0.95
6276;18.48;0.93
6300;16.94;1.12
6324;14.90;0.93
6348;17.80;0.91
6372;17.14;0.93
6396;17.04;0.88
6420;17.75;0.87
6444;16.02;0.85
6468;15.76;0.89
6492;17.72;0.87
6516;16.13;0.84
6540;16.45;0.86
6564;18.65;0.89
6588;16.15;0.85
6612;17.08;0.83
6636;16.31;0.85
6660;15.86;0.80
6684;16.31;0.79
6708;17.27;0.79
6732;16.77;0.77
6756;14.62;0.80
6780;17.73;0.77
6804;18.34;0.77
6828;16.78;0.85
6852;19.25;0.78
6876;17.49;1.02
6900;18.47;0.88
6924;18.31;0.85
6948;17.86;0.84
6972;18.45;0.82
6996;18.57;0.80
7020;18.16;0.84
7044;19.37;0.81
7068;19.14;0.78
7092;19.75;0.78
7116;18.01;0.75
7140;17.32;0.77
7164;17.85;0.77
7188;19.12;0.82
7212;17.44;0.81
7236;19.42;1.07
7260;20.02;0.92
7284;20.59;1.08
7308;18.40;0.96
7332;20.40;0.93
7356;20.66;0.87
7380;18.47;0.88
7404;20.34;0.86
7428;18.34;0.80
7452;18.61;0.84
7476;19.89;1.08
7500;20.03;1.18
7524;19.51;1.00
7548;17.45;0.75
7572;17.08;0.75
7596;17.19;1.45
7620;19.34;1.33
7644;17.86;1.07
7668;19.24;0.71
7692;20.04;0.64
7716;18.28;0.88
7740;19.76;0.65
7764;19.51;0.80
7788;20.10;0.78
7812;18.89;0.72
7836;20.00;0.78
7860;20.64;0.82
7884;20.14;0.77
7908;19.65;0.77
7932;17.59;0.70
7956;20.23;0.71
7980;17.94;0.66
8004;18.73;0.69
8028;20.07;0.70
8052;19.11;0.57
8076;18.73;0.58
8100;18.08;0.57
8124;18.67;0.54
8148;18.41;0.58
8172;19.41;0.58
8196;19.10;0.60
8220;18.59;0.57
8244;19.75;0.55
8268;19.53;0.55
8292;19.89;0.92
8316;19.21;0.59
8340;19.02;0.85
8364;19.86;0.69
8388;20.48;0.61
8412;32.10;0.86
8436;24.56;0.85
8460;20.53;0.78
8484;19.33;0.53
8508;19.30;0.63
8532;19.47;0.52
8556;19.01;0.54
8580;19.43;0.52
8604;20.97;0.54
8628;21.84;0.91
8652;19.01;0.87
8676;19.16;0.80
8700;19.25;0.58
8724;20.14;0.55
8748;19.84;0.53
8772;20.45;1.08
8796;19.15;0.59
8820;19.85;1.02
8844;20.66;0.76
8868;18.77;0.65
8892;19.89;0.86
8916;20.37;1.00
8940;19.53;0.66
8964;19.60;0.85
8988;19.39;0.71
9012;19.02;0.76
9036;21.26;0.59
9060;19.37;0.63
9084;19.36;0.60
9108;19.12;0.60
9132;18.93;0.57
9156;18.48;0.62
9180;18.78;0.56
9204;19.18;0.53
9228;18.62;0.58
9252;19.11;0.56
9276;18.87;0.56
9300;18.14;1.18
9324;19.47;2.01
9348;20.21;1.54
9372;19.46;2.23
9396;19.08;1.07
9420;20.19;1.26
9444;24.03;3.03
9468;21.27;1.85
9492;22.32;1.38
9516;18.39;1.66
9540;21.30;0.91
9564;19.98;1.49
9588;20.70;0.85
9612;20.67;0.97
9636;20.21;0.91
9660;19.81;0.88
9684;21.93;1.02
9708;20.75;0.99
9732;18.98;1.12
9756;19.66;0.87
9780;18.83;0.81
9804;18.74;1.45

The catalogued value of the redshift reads 0.282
